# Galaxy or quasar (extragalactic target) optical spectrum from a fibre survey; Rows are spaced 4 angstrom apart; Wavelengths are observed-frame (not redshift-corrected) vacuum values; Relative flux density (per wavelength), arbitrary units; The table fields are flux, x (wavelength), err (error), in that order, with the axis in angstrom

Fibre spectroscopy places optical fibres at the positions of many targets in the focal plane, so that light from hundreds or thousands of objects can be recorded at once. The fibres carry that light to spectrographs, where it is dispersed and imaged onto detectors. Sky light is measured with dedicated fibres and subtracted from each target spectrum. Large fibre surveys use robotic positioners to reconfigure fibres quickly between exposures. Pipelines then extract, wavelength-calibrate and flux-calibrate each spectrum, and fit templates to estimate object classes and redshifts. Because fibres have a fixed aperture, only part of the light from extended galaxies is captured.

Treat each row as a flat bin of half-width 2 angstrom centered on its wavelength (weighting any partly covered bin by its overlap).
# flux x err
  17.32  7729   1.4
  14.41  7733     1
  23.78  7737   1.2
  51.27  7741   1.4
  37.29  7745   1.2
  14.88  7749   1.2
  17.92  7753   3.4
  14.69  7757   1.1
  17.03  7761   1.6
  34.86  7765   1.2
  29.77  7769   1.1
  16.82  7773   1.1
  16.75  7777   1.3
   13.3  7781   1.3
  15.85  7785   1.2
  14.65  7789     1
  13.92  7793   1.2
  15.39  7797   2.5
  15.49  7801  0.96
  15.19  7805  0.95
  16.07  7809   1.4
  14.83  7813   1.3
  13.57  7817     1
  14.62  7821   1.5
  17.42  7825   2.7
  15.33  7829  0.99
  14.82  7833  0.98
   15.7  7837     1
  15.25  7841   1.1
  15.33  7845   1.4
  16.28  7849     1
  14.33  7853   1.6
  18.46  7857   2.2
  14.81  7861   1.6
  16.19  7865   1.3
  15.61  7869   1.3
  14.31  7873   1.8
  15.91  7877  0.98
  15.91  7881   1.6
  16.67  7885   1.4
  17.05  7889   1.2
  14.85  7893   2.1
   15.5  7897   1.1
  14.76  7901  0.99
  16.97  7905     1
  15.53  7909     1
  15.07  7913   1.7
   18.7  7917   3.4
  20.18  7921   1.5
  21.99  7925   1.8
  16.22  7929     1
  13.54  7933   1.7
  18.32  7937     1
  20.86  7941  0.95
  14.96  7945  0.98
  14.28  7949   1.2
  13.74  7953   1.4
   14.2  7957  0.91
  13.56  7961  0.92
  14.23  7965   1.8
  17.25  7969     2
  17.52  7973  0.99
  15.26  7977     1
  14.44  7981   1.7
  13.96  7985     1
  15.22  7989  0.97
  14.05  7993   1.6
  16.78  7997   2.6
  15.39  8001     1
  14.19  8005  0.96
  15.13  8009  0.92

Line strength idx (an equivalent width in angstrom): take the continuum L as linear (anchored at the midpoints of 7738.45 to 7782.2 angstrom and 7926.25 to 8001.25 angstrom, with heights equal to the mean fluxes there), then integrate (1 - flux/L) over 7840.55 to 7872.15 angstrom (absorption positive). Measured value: 6.9 angstrom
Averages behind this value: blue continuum 24.2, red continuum 15.5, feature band 15.8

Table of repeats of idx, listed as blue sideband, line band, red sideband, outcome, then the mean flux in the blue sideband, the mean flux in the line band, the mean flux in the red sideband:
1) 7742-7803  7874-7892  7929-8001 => 1.14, 19.8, 16.2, 15.4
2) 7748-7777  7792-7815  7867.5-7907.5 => 4.72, 20.8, 15.2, 15.8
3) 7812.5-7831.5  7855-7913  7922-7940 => 2.83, 15.2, 15.9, 17.9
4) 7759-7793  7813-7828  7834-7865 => 1.79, 19.5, 15.2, 15.7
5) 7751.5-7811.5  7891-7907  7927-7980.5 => 0.80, 17.8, 15.5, 15.7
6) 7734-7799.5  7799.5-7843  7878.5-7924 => 9.48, 21.6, 15.3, 16.6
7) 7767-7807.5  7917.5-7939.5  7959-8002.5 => -3.54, 16.7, 18.2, 15.2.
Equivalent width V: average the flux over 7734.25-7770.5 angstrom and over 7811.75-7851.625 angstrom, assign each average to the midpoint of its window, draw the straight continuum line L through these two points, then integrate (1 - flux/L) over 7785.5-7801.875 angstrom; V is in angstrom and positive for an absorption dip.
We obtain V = 4.6 angstrom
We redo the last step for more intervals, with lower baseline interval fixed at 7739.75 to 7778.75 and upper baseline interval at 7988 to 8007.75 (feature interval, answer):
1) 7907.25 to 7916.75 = 1.3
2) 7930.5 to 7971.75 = 3.5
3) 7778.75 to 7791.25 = 4.8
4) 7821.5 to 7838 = 4.6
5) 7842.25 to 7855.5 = 3.6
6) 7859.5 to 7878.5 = 4.6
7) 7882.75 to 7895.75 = 2.2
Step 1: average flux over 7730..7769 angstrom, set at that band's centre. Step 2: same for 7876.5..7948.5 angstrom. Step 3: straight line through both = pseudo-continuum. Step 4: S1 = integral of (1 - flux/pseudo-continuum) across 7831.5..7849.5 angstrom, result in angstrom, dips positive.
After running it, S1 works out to 4.44 angstrom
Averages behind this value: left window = 25.2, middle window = 15.4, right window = 16.8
